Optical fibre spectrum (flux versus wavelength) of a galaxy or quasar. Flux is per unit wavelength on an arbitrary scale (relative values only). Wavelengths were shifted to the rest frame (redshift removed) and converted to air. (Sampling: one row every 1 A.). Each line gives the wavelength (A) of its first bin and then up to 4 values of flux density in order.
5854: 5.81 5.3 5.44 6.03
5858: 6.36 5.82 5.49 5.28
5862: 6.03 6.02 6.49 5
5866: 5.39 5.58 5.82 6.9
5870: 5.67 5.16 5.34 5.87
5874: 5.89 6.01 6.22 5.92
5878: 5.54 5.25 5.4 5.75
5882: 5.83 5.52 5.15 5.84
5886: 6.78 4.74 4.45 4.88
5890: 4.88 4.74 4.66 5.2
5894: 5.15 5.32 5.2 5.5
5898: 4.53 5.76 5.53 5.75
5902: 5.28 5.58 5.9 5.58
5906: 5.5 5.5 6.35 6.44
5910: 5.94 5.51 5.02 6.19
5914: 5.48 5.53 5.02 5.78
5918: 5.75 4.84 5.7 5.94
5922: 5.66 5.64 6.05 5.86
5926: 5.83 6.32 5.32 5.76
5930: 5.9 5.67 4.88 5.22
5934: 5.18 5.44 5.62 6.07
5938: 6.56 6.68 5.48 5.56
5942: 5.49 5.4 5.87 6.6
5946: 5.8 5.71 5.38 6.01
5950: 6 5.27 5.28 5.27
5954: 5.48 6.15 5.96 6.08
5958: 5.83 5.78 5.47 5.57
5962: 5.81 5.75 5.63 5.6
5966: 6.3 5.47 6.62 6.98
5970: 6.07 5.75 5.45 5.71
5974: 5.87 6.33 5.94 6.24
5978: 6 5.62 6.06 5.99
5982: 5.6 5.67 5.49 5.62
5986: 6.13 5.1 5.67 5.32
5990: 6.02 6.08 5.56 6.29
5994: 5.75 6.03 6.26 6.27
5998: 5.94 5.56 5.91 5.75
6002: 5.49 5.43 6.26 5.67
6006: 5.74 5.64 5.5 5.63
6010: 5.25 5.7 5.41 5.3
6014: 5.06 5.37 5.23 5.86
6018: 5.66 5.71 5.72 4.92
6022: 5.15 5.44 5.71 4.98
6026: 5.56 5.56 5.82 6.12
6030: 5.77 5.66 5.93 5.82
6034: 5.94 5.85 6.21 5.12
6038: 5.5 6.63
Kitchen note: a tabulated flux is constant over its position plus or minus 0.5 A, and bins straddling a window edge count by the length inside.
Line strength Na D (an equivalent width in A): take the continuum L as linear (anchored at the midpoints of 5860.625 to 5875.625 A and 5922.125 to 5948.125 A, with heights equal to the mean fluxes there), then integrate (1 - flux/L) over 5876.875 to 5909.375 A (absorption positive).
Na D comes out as 1.89 A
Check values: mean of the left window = 5.77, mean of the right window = 5.75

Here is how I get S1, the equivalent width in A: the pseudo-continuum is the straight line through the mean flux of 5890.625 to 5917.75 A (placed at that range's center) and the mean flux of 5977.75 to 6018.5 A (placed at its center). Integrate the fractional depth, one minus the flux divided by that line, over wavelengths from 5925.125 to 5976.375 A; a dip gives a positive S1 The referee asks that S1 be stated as -1.8 A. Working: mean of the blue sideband 5.49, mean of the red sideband 5.7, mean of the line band 5.79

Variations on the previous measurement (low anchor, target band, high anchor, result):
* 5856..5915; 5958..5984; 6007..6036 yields -1.4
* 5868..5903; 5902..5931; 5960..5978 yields -0.3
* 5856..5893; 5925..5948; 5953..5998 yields 0.1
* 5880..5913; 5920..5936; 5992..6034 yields -0.4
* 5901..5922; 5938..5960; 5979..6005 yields -0.2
